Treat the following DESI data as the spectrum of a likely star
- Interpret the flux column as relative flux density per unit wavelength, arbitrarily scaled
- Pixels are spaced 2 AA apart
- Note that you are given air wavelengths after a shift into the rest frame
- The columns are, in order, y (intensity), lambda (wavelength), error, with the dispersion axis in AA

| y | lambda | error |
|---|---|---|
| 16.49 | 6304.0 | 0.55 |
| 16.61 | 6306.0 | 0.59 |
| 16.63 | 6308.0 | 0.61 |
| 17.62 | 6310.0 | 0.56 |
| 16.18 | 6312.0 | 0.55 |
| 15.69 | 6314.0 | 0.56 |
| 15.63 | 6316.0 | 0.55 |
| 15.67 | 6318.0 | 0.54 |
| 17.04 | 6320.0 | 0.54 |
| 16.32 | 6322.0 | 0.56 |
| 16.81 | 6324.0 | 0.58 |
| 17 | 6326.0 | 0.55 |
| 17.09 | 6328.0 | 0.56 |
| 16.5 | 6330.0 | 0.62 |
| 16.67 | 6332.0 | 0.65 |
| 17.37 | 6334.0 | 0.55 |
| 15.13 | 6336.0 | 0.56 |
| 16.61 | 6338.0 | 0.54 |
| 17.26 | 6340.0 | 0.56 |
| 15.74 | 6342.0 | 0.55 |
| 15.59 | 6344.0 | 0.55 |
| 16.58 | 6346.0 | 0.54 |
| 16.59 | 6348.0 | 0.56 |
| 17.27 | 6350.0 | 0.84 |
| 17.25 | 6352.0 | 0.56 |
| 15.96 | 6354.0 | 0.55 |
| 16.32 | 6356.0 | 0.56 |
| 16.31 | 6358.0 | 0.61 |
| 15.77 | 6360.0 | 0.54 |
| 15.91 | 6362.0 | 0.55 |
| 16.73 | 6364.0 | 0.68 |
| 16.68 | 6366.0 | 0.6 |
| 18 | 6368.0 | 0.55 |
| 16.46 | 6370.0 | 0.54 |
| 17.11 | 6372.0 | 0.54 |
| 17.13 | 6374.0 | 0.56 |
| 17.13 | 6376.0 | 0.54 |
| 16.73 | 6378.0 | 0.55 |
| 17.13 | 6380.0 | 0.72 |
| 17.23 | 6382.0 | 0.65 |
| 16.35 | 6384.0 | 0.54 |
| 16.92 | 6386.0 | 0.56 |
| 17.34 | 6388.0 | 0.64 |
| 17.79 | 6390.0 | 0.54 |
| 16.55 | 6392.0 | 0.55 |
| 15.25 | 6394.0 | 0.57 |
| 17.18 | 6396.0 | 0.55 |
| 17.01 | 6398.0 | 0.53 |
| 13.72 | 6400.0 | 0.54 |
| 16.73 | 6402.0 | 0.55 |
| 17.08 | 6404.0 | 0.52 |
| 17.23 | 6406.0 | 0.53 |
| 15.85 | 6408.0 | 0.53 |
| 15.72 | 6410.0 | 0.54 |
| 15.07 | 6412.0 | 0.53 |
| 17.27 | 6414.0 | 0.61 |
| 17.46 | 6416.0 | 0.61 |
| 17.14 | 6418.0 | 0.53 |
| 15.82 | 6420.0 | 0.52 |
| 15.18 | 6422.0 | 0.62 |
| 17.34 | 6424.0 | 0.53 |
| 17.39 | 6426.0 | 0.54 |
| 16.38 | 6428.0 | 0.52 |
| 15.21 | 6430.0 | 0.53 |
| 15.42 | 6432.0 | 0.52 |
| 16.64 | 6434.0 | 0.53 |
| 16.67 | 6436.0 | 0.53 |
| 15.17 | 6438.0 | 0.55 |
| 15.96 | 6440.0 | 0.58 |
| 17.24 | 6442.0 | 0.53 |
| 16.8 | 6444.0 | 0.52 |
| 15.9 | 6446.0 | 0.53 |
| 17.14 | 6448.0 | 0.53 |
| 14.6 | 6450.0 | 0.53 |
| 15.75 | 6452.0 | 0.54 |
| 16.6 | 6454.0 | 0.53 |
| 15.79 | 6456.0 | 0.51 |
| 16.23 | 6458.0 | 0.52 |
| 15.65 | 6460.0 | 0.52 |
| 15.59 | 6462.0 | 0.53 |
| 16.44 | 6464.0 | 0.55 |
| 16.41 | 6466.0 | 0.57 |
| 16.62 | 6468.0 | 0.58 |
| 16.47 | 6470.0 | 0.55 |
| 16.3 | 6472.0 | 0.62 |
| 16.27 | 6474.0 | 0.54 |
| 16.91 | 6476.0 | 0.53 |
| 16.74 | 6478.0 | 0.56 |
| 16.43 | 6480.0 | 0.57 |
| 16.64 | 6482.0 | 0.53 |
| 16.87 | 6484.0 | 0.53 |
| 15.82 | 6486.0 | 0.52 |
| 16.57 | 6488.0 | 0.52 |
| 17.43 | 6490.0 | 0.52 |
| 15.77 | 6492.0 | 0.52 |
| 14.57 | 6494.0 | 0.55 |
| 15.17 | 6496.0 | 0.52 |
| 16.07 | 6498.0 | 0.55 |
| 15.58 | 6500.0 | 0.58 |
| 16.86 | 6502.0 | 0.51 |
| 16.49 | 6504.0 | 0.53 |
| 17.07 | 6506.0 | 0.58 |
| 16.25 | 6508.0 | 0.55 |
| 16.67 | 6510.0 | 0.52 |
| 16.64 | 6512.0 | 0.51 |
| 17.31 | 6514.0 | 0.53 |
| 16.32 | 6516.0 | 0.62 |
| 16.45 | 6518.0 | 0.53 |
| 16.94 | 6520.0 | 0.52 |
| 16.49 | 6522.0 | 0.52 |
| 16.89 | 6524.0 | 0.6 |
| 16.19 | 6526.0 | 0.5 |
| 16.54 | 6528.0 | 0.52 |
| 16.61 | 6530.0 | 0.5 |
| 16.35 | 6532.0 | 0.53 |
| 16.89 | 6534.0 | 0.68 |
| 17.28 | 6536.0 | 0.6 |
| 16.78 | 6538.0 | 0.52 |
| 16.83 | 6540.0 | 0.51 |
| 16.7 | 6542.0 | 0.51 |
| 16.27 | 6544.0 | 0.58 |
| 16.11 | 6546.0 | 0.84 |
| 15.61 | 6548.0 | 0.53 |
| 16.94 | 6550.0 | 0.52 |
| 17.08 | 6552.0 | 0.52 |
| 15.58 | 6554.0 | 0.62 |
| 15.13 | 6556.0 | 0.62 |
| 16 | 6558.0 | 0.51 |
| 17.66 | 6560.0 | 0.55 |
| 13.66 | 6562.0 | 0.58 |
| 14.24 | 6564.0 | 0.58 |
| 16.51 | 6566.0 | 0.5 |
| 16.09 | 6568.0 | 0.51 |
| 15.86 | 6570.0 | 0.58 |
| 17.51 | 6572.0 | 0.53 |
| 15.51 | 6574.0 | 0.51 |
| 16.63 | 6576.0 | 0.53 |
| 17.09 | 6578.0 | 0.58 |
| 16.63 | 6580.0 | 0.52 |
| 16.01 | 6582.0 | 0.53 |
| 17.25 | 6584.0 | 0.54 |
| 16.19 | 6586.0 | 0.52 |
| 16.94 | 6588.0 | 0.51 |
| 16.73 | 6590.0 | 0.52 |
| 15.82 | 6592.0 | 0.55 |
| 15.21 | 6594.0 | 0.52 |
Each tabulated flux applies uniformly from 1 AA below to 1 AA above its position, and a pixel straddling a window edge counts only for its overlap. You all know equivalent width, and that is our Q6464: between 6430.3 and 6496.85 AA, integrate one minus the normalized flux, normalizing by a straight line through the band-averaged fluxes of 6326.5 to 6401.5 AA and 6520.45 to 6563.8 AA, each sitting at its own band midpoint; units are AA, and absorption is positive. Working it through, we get 1.06 AA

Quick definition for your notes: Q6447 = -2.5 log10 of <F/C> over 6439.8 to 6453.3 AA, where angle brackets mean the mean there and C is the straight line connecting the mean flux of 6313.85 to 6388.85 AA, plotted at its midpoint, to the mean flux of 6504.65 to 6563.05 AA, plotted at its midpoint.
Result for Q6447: 0.021 mag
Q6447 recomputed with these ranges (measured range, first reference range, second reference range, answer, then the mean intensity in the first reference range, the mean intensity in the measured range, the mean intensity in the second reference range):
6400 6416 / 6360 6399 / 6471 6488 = 0.03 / 16.8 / 16.3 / 16.5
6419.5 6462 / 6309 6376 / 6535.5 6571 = 0.01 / 16.6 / 16.1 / 16.1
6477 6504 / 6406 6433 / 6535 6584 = 0.00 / 16.3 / 16.2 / 16.3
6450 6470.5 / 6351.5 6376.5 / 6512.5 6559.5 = 0.03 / 16.7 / 16.1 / 16.5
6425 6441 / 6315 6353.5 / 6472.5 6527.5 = 0.02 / 16.5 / 16.1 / 16.4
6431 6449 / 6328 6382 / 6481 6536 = 0.01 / 16.6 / 16.3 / 16.4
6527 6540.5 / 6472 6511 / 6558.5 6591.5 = -0.03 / 16.3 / 16.8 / 16.3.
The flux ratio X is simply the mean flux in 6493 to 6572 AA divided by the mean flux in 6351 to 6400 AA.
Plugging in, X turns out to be 1.0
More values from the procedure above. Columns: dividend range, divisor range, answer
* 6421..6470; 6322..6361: 0.98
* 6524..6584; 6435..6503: 1.01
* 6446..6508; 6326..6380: 0.98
